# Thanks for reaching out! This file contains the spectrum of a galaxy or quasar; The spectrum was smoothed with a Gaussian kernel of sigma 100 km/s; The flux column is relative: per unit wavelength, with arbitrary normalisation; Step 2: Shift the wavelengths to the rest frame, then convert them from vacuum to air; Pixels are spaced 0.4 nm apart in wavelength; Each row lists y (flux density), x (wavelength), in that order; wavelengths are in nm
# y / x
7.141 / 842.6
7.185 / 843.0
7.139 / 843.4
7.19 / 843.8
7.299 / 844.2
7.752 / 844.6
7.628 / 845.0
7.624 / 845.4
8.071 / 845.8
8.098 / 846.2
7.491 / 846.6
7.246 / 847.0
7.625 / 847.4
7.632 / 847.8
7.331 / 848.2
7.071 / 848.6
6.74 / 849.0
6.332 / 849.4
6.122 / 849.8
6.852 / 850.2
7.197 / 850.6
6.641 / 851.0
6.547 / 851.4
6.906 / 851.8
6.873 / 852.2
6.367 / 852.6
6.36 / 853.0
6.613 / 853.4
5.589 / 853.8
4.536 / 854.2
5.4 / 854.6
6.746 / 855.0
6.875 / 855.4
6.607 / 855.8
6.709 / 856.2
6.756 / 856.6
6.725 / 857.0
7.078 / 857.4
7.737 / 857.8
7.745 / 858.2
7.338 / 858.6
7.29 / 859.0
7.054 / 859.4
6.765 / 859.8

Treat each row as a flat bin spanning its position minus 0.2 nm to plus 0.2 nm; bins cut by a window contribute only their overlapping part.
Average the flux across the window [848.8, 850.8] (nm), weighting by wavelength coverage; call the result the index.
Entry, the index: 6.65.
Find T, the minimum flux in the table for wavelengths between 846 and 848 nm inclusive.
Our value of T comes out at 7.246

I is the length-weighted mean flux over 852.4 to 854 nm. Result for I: 6.23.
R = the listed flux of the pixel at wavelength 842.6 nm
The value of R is 7.141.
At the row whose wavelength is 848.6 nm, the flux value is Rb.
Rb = 7.071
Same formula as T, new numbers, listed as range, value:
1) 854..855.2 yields 4.536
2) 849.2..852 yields 6.122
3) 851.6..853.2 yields 6.36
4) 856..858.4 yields 6.709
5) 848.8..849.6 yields 6.332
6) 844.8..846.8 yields 7.491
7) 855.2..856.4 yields 6.607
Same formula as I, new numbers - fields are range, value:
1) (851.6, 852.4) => 6.89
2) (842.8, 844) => 7.17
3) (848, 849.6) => 6.87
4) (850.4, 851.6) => 6.8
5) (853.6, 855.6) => 5.83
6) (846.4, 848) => 7.5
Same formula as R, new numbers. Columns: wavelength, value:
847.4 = 7.625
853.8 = 5.589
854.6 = 5.4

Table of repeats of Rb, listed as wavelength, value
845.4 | 7.624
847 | 7.246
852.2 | 6.873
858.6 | 7.338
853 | 6.36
